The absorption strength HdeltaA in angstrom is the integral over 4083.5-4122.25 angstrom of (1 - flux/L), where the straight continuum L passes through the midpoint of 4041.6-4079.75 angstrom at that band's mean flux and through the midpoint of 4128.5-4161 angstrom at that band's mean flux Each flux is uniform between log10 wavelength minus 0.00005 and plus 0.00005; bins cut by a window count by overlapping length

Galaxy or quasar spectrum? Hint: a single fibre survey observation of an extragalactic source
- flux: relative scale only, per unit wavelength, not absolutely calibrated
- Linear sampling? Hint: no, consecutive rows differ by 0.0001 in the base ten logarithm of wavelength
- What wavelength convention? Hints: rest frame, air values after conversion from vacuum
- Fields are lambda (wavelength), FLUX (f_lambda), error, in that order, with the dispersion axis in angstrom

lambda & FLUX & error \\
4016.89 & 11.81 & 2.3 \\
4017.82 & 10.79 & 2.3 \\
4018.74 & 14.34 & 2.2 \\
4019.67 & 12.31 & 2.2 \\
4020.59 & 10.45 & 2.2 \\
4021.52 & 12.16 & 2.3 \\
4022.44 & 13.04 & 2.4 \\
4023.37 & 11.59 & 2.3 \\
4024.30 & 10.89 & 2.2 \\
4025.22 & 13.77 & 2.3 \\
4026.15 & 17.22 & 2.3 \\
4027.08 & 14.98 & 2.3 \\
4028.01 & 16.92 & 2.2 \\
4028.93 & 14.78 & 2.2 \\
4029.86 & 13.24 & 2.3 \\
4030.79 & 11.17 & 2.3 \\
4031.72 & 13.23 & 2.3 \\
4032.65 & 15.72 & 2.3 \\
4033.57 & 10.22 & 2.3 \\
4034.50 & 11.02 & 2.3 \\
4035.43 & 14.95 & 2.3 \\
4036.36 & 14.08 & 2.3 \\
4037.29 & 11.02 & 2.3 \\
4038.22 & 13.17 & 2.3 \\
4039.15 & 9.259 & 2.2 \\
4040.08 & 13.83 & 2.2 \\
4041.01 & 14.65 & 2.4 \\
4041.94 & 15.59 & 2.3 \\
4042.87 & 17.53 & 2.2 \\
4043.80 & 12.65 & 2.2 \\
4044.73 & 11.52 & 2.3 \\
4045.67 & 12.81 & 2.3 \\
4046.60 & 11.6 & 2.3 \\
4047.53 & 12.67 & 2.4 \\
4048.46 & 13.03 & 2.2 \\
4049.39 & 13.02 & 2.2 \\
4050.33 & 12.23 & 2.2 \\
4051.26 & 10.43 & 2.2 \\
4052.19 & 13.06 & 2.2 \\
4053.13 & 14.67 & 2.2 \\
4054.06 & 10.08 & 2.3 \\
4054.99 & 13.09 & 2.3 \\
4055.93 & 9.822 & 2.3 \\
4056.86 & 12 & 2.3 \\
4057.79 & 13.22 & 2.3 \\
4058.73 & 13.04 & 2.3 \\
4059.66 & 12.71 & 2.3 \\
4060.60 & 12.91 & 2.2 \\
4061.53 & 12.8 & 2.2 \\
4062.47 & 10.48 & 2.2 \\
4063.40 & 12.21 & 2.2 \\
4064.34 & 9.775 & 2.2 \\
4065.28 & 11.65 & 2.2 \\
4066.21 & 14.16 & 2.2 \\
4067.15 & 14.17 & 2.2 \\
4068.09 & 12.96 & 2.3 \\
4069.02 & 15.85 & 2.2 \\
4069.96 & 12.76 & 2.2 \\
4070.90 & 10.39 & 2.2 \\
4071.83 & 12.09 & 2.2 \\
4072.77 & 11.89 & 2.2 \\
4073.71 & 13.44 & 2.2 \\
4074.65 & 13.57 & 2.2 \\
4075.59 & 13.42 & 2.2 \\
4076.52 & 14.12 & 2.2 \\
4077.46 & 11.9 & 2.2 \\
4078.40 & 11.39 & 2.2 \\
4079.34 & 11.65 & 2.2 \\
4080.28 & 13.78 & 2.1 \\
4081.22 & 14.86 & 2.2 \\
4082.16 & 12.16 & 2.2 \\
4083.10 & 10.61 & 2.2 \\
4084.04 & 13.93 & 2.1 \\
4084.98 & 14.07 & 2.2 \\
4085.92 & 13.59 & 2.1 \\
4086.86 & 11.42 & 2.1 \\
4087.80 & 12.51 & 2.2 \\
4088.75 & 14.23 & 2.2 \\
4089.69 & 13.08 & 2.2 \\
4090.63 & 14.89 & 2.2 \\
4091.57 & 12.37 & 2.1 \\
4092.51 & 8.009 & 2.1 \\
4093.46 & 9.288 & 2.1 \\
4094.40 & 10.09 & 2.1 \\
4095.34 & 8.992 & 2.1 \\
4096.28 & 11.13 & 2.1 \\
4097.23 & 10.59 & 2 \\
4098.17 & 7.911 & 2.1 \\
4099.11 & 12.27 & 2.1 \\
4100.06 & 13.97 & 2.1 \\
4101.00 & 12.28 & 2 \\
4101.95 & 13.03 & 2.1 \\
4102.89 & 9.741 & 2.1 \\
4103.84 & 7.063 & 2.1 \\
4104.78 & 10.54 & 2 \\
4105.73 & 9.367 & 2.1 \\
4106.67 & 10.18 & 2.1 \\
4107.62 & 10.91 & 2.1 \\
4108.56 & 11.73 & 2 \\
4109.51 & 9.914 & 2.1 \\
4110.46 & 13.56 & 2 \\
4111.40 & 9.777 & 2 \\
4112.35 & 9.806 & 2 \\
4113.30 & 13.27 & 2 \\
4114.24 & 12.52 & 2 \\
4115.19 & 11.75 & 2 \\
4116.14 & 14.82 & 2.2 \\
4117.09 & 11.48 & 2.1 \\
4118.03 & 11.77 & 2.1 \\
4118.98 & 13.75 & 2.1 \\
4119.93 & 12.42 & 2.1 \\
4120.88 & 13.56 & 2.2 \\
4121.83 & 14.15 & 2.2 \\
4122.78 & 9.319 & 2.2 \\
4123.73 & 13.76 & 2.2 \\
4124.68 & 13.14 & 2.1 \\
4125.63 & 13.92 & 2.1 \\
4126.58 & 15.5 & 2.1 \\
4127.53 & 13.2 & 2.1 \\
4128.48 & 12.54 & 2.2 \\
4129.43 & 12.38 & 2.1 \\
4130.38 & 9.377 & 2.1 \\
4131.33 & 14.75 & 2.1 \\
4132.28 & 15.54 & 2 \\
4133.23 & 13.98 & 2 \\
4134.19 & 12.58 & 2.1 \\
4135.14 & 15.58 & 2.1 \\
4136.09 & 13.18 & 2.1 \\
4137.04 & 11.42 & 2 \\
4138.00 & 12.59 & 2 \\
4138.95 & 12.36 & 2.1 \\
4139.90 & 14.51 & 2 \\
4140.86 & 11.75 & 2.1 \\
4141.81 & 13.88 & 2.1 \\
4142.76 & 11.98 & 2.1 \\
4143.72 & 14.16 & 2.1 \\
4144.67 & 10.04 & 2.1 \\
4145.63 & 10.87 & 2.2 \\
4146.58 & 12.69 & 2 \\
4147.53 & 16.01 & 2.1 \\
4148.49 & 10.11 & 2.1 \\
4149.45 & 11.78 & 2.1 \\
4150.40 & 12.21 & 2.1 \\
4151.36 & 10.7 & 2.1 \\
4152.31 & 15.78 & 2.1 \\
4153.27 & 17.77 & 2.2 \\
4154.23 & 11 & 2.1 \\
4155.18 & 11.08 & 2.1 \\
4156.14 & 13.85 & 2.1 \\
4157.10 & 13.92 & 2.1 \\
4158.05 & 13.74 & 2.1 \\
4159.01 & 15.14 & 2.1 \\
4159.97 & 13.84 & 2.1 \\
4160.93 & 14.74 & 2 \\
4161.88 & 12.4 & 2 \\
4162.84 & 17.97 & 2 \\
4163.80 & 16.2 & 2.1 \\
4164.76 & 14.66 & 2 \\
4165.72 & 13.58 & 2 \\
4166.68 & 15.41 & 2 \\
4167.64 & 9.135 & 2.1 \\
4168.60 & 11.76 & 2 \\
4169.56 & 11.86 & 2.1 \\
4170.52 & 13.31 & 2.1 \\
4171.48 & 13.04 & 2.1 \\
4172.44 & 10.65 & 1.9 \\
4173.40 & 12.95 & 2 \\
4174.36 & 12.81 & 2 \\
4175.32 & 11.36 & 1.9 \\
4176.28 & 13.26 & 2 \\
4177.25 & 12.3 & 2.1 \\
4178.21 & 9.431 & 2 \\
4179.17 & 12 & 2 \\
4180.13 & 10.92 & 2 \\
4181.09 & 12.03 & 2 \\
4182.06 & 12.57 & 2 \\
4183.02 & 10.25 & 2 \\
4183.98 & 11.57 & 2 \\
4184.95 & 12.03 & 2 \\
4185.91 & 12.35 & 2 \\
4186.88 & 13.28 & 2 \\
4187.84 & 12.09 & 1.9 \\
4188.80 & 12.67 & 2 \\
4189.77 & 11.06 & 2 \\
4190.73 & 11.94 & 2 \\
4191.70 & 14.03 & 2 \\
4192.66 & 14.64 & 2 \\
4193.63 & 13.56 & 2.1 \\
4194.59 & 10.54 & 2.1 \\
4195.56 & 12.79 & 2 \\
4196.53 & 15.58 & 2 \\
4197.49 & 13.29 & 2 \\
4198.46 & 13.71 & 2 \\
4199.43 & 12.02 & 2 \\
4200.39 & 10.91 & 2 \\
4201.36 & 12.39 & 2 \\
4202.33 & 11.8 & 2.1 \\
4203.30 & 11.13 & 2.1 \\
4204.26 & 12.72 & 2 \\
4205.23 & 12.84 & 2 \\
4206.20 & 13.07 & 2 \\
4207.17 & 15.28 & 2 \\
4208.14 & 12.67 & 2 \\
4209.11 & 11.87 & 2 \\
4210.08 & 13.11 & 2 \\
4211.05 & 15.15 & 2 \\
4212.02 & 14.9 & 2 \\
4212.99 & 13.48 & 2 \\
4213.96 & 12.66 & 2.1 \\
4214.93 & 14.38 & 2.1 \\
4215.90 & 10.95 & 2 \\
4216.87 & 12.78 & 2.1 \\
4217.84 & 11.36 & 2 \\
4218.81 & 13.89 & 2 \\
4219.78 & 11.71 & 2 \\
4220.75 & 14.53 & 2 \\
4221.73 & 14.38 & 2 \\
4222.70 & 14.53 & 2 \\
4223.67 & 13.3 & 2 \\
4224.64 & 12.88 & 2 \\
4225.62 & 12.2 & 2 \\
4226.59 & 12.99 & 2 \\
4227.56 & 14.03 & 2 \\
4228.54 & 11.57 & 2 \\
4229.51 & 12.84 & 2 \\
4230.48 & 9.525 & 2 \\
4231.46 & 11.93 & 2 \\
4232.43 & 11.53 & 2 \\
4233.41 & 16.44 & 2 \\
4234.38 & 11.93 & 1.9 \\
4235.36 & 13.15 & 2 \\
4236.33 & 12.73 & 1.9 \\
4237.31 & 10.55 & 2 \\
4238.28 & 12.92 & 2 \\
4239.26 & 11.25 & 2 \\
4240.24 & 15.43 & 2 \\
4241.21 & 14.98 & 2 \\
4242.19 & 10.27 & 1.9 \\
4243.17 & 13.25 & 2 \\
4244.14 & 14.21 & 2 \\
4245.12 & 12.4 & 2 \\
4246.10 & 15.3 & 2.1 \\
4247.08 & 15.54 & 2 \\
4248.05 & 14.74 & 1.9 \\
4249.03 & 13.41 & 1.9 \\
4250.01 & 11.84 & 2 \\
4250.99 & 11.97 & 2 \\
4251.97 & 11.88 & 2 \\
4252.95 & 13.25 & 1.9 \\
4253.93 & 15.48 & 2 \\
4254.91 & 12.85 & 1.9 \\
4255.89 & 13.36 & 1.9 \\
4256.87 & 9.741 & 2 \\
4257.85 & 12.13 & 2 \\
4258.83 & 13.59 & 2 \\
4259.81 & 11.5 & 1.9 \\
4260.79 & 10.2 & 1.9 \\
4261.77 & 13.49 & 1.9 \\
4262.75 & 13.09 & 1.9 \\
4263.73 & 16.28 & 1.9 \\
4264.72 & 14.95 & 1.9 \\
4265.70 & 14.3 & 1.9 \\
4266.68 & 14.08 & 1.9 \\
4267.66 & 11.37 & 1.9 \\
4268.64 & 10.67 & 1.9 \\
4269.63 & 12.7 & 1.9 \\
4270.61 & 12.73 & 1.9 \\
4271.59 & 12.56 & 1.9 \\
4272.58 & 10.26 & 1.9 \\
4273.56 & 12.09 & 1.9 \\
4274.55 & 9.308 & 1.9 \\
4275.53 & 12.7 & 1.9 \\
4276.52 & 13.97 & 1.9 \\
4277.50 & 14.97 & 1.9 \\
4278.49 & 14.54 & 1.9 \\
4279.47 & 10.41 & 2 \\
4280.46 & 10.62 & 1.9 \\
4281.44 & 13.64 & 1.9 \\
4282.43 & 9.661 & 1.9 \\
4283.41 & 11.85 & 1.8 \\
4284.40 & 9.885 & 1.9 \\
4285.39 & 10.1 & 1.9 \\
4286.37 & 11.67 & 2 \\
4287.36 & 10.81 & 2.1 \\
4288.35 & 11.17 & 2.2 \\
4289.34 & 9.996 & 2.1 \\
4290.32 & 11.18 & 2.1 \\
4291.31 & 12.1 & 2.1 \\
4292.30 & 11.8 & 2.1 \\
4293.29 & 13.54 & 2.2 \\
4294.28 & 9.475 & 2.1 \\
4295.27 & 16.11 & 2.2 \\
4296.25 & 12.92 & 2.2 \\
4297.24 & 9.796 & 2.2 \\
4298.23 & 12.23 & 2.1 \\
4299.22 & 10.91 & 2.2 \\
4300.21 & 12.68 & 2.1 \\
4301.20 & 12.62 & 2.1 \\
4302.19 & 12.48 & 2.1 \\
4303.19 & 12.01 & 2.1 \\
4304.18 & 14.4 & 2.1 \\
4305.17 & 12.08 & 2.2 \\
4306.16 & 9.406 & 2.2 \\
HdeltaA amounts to 3.5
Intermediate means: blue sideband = 12.6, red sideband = 13.1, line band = 11.7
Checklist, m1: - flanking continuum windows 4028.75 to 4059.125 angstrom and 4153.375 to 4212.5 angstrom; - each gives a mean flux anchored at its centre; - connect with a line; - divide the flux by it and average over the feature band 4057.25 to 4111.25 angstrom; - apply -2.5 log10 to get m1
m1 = 0.07 mag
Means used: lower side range 12.8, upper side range 12.9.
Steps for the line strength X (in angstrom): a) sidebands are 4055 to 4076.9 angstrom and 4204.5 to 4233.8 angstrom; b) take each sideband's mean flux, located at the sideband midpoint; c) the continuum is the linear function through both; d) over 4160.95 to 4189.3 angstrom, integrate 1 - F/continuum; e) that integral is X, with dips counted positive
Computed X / 0.8 angstrom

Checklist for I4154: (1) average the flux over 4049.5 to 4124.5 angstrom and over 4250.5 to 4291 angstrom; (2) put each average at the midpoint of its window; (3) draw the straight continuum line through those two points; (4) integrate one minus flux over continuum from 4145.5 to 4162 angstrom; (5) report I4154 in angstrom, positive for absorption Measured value -1.6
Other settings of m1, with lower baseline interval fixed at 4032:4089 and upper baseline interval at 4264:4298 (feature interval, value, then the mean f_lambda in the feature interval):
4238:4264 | -0.08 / 13.1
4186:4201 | -0.04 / 12.8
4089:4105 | 0.15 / 11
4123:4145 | -0.05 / 13.1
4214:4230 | -0.07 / 13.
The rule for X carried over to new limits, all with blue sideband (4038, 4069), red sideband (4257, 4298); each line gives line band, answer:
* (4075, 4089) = -0.3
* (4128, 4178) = -2.6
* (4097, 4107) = 1.5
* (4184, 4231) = -2.1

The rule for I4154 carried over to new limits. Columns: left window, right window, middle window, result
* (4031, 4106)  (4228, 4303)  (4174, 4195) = 0.4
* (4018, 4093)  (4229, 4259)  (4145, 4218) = 0.2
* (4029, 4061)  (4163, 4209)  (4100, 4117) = 1.9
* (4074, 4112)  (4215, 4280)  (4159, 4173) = -1.5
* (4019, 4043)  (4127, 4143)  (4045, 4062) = 1.1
